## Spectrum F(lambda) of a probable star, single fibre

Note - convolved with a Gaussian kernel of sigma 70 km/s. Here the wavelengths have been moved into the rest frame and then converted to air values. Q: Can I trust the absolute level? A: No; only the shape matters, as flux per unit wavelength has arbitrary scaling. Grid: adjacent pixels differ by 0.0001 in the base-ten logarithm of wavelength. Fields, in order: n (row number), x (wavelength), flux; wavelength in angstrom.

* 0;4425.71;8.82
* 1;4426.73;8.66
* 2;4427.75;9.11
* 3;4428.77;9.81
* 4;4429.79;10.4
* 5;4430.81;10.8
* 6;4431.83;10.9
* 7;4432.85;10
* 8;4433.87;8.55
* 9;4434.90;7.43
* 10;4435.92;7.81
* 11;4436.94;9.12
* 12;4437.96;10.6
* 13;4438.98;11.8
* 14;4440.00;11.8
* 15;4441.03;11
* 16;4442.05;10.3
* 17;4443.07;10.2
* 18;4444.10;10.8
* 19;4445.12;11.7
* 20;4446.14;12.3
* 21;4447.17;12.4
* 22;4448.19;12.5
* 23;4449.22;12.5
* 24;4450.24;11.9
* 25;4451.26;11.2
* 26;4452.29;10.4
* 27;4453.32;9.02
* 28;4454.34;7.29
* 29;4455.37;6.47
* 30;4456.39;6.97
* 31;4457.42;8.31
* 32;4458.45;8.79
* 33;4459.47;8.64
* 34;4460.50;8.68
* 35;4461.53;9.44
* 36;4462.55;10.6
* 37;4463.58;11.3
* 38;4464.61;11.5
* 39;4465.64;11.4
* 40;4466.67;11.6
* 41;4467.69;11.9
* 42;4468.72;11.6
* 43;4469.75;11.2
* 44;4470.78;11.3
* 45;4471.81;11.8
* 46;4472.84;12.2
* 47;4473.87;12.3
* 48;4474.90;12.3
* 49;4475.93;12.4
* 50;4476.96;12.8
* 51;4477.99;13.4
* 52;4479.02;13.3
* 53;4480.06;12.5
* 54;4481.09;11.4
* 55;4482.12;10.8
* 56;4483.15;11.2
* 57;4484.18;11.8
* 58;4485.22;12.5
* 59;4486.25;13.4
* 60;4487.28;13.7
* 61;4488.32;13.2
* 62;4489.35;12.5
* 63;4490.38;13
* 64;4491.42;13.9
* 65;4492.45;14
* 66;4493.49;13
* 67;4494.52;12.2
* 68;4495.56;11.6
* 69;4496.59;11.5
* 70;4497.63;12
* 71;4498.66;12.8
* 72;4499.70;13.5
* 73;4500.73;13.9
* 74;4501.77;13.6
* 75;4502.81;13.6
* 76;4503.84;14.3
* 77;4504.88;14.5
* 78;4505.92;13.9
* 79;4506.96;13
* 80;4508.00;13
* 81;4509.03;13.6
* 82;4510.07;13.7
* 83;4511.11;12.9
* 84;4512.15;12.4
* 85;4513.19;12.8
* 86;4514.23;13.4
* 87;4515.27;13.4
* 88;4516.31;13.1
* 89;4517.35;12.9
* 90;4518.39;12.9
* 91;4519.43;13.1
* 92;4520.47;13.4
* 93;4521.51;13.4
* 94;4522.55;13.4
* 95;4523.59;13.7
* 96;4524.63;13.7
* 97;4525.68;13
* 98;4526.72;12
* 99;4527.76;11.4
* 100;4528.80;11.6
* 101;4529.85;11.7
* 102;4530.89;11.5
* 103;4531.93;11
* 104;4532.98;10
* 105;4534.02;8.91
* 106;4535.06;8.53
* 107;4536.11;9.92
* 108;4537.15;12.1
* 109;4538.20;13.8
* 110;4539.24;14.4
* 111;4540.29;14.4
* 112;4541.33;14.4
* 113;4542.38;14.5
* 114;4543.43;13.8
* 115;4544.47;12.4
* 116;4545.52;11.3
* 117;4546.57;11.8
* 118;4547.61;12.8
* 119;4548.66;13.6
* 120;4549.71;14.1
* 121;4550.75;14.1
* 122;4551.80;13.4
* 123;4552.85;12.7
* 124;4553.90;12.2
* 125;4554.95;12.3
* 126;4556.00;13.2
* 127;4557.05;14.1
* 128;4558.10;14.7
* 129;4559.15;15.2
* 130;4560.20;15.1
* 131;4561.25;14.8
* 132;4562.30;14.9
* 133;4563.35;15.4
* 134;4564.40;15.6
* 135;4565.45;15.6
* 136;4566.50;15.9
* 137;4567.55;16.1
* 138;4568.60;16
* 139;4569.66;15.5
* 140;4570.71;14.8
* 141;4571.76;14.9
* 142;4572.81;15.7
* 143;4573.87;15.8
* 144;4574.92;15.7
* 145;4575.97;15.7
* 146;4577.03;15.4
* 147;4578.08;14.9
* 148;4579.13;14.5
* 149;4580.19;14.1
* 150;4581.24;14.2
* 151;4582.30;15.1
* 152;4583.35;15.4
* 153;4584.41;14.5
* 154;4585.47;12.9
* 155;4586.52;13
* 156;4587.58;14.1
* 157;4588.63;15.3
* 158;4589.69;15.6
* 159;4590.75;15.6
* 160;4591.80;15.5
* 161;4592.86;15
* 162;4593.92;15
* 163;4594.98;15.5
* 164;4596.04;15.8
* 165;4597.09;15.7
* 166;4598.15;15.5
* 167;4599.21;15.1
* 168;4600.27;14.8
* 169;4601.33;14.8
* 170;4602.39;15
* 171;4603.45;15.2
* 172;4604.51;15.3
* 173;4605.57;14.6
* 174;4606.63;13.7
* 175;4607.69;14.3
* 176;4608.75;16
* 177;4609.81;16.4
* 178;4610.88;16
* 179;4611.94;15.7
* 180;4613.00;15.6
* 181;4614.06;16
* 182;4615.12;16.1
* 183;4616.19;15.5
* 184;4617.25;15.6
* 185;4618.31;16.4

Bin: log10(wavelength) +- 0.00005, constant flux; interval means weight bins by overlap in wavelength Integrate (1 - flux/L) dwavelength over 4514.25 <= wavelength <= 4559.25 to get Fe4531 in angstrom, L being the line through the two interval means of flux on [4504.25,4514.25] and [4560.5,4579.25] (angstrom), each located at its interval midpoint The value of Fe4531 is 4.9 angstrom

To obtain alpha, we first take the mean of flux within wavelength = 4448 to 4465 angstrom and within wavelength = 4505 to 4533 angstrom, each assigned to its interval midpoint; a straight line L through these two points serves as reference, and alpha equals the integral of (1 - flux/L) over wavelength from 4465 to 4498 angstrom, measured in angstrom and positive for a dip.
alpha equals -4.2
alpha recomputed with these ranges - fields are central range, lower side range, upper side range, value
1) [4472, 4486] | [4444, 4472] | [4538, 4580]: -1.2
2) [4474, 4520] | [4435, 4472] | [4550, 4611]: -3.8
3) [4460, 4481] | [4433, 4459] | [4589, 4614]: -1.5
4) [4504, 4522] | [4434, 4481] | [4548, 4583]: -0.7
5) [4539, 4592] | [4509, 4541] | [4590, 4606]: -1.7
